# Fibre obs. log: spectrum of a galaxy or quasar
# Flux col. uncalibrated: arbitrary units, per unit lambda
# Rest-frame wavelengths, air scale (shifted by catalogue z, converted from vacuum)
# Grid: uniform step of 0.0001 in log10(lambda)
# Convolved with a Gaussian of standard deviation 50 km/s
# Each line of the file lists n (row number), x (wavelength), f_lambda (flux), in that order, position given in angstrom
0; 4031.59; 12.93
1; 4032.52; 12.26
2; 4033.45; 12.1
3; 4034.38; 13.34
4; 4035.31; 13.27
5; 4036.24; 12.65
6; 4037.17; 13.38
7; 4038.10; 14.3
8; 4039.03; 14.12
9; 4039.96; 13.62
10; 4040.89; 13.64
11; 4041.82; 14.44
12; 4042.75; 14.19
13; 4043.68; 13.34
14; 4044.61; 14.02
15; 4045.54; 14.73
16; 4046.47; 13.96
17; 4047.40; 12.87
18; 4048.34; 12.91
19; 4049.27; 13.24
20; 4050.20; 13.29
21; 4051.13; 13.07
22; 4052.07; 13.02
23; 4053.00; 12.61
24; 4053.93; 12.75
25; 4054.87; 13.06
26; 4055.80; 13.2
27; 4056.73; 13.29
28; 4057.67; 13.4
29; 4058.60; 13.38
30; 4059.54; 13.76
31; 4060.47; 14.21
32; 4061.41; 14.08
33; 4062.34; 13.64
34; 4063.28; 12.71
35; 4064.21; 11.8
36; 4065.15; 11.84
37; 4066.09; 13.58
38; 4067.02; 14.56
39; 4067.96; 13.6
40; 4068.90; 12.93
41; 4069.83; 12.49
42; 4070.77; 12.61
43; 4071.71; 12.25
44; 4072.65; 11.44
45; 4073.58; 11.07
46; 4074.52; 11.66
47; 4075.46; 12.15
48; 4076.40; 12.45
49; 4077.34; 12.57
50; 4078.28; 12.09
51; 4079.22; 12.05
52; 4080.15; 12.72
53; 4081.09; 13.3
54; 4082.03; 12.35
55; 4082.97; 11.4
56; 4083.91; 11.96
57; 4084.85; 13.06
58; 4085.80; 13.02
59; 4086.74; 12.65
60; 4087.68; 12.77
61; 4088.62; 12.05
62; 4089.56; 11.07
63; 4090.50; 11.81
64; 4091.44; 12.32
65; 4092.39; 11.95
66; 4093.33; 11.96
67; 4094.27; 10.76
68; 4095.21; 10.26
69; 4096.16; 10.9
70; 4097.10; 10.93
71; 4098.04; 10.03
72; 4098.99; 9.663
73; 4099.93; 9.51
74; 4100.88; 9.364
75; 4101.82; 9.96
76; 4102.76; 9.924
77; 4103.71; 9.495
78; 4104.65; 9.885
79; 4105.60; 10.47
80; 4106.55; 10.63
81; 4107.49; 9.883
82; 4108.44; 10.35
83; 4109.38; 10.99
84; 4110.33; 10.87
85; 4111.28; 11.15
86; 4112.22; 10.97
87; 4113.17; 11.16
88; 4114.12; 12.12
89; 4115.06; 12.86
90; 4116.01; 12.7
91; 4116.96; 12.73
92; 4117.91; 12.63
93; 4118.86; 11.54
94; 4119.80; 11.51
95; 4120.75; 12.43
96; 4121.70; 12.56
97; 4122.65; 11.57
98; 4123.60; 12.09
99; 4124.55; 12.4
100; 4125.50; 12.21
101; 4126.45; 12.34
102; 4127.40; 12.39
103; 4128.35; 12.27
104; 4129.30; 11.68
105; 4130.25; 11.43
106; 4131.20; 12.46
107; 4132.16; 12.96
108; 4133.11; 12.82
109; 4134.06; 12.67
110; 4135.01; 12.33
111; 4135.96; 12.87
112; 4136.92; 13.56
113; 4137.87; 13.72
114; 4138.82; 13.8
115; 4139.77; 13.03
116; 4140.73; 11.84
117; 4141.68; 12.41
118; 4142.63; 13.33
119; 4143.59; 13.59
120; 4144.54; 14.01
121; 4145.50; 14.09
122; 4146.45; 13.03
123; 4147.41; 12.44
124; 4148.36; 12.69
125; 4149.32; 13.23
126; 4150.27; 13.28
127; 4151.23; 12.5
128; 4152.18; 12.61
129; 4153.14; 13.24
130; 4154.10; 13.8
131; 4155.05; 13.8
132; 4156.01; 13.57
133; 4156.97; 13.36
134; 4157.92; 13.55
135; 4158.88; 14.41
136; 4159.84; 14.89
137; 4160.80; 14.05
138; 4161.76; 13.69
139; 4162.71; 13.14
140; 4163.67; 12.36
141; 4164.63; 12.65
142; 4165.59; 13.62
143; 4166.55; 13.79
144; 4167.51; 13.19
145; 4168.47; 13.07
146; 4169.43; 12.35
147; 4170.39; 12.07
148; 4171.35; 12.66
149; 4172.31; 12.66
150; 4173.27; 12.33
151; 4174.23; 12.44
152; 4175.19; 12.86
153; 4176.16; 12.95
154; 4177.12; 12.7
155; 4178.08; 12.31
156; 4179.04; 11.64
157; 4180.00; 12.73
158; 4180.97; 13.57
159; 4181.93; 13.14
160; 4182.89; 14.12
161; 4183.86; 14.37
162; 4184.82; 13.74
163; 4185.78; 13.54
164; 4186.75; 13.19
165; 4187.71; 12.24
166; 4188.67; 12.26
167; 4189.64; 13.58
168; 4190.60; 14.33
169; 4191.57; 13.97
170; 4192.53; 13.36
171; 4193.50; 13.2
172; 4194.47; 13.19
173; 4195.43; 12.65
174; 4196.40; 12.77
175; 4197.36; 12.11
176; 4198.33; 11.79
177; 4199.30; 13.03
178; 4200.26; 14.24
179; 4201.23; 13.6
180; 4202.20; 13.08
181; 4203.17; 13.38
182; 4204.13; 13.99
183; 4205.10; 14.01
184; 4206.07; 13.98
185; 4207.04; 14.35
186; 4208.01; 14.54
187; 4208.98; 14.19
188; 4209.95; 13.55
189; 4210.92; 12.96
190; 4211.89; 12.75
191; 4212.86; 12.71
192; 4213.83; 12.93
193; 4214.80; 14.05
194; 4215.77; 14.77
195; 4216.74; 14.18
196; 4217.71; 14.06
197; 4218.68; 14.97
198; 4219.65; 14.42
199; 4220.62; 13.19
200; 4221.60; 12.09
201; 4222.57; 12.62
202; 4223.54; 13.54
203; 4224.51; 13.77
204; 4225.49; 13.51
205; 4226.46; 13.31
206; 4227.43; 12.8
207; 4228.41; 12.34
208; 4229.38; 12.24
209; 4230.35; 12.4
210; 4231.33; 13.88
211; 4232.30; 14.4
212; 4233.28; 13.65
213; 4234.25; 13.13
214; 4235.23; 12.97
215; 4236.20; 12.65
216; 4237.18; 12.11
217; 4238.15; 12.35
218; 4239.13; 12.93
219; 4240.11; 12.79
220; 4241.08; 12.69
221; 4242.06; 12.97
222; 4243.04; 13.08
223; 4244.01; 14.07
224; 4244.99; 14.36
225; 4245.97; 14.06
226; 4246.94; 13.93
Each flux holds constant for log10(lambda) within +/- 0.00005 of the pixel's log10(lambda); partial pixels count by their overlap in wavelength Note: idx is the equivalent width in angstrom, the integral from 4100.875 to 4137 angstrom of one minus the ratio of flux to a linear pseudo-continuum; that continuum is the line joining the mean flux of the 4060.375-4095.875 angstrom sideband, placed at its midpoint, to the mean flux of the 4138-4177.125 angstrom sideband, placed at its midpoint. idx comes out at 3.18 angstrom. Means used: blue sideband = 12.4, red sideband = 13.2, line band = 11.7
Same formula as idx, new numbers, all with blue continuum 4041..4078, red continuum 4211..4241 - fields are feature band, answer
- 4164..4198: 0.5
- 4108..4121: 1.4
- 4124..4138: 0.7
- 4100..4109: 2.2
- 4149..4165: -0.3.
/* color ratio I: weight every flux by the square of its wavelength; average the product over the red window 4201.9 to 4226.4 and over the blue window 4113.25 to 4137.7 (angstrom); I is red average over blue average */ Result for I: 1.15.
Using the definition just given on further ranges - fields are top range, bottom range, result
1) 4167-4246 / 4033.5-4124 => 1.15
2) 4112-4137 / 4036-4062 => 0.94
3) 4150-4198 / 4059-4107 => 1.16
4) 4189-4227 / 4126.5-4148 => 1.09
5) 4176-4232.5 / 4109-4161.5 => 1.08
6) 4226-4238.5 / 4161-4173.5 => 1.03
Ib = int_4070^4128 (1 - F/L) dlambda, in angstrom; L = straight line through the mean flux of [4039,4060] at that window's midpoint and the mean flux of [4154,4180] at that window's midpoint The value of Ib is 7.5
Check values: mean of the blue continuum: 13.5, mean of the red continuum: 13.1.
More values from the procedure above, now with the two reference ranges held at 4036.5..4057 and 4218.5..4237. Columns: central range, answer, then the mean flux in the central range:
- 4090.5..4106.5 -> 3.5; 10.5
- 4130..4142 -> 0.5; 12.8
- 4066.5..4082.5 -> 1.1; 12.5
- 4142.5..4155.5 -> 0.1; 13.3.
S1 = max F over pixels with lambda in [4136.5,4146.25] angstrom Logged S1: 14.09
